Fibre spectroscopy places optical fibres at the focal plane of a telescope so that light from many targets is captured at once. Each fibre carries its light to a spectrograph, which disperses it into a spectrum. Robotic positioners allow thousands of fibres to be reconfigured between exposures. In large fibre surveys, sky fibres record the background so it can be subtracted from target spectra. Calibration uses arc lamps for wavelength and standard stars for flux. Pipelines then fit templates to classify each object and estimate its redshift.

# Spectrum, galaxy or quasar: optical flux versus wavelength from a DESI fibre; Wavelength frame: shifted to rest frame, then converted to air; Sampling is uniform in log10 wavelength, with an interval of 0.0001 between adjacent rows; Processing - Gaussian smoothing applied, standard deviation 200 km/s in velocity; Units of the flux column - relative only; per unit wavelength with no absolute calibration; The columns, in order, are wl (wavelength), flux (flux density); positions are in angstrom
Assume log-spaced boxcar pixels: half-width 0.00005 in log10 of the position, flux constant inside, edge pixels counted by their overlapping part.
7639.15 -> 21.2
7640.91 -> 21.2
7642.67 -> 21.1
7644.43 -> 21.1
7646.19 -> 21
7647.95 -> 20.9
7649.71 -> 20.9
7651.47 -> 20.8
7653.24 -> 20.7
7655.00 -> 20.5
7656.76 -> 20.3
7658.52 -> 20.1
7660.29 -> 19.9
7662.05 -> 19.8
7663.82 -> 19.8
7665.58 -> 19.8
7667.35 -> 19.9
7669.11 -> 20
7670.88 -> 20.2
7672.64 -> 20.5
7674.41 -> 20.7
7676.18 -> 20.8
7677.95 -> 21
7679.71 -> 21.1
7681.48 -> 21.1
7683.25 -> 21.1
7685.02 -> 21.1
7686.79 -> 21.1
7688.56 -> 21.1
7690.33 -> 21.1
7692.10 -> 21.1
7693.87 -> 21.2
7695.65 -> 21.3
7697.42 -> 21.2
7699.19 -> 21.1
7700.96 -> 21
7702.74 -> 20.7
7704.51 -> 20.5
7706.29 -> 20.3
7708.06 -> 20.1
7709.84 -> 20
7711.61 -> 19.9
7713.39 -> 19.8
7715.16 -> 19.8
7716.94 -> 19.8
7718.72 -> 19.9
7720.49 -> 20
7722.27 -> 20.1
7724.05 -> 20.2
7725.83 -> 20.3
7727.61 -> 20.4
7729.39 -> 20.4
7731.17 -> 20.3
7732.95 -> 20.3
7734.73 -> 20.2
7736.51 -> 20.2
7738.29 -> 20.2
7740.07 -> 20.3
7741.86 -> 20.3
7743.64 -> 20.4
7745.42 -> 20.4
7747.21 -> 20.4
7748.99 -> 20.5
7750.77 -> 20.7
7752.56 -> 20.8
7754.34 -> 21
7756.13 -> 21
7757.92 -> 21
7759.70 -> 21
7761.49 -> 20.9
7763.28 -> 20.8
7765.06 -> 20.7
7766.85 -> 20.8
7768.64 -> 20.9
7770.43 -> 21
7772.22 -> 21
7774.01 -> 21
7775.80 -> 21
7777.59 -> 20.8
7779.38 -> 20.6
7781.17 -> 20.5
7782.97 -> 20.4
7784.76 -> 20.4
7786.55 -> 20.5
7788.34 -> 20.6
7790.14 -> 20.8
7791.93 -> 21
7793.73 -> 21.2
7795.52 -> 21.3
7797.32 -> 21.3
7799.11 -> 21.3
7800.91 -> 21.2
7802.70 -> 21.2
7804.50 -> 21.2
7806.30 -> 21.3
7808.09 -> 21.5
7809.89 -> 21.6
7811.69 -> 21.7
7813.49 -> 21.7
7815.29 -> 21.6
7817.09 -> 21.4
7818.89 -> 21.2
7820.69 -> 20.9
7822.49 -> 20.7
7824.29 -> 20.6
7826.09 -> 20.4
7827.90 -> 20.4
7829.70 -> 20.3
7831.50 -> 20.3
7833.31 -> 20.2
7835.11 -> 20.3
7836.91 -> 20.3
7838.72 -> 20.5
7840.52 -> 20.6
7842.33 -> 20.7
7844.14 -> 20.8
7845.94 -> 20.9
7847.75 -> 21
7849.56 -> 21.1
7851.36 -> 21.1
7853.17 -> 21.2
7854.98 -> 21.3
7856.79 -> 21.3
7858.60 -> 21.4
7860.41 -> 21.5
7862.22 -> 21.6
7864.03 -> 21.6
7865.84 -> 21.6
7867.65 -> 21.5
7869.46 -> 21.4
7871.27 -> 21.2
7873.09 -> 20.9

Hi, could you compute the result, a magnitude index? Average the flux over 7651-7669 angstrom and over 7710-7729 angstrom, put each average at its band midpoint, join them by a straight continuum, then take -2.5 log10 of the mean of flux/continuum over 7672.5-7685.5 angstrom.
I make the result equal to -0.04 mag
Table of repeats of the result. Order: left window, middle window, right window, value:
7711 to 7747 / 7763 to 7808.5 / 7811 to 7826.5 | -0.01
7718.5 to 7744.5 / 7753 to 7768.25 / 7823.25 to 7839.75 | -0.03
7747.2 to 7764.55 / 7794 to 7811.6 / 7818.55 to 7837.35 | -0.04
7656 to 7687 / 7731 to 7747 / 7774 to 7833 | 0.02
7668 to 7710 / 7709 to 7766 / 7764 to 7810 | 0.03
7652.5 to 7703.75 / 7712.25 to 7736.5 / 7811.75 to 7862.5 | 0.03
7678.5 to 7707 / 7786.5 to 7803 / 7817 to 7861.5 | -0.01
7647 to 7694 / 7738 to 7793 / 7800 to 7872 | 0.01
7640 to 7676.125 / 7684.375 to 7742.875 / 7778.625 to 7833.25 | 0.01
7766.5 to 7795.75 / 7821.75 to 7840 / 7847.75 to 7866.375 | 0.04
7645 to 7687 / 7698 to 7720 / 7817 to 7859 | 0.02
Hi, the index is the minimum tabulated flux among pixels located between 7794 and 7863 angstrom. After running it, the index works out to 20.2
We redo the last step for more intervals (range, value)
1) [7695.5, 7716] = 19.8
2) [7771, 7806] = 20.4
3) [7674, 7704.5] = 20.7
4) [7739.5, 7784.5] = 20.3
